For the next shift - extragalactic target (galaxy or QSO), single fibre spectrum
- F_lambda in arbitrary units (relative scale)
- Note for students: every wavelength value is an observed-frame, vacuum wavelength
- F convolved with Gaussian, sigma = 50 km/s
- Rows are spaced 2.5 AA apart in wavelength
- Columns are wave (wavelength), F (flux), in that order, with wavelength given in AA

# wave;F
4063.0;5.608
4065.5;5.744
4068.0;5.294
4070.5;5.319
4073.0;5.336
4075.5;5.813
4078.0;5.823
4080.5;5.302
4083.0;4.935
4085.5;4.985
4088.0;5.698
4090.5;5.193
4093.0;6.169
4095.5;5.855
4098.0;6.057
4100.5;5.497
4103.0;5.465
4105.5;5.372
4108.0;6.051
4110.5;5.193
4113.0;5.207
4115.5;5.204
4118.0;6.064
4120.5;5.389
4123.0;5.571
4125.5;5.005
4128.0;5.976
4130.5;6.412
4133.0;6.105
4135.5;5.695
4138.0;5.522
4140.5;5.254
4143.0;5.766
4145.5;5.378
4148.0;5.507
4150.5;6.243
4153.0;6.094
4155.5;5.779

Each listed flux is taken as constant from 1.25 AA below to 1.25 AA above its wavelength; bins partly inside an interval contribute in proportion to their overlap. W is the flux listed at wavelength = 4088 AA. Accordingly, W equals 5.698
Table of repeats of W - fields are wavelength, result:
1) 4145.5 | 5.378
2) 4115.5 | 5.204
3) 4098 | 6.057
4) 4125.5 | 5.005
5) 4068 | 5.294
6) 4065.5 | 5.744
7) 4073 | 5.336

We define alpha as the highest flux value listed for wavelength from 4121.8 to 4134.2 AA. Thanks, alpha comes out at 6.412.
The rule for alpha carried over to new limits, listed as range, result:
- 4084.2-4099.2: 6.169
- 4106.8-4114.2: 6.051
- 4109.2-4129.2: 6.064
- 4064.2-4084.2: 5.823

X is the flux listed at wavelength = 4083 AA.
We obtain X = 4.935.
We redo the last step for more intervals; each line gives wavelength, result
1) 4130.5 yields 6.412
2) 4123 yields 5.571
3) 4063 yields 5.608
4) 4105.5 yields 5.372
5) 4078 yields 5.823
